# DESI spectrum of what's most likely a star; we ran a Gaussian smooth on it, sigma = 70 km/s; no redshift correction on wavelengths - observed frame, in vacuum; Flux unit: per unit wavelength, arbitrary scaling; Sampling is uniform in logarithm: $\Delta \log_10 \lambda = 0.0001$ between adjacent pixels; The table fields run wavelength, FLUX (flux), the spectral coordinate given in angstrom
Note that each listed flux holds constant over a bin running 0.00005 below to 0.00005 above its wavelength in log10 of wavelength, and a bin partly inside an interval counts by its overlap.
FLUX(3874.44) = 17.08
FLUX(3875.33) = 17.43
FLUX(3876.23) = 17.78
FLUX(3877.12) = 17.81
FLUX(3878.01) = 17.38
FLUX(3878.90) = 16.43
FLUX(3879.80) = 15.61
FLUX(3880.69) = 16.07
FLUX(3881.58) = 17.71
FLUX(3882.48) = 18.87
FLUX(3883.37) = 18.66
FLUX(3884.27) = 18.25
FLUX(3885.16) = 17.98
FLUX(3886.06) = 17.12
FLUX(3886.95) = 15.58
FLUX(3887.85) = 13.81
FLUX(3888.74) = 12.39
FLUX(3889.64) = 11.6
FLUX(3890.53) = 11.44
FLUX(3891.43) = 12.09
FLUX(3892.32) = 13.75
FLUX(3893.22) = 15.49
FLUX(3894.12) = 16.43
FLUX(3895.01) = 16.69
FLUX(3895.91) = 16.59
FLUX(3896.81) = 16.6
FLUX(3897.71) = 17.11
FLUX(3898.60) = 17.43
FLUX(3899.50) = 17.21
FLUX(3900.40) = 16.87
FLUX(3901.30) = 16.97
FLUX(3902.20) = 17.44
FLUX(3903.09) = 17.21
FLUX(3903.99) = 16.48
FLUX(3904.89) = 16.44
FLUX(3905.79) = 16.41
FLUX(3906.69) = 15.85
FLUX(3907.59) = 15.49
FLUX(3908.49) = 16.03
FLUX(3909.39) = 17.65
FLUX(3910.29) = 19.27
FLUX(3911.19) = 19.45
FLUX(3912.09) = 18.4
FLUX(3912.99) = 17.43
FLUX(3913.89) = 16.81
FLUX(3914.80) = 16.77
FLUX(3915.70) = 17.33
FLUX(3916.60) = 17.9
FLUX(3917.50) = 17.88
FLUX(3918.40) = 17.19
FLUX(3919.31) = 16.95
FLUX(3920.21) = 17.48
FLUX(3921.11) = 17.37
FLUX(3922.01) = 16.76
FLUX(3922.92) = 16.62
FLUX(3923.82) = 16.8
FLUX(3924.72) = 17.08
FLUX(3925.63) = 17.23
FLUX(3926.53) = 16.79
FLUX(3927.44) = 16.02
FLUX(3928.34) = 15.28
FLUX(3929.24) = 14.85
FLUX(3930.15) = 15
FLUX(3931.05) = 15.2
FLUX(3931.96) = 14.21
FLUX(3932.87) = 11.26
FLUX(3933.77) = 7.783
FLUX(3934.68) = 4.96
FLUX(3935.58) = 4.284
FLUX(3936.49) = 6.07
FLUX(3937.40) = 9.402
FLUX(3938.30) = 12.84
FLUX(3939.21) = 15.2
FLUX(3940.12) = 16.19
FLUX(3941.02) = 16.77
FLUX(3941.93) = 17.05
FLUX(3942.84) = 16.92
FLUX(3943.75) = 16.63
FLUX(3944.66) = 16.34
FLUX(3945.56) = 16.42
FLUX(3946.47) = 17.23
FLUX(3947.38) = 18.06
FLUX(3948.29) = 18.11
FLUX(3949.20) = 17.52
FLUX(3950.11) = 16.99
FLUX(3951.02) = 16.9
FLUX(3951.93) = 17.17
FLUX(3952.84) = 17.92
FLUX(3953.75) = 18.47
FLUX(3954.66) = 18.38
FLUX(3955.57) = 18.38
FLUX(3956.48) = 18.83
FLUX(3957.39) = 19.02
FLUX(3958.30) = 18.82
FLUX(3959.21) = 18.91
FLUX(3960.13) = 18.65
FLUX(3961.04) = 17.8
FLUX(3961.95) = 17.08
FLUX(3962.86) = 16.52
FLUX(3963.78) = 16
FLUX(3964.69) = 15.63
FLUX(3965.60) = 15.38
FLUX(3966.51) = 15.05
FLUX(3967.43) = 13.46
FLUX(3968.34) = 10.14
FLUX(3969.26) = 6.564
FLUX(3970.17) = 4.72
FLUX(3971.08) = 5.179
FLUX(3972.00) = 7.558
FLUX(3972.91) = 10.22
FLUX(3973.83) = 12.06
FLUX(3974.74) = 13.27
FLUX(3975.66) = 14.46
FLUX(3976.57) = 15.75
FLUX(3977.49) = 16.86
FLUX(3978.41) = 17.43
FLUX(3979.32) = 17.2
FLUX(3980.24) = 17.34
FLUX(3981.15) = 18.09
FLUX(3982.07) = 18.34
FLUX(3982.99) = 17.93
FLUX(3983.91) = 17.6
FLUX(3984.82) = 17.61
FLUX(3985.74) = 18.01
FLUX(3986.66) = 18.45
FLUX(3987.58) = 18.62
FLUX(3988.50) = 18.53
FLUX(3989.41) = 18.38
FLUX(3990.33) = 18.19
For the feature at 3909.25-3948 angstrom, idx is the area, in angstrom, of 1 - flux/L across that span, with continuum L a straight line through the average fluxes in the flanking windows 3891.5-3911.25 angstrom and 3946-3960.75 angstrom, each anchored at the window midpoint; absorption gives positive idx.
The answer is 4.3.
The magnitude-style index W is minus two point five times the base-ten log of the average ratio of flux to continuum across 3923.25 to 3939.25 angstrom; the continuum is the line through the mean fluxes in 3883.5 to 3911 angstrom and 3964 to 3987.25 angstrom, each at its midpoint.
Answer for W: 0.20 mag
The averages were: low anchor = 16.1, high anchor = 14.2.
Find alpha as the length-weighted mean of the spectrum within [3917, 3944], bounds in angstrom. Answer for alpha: 14.5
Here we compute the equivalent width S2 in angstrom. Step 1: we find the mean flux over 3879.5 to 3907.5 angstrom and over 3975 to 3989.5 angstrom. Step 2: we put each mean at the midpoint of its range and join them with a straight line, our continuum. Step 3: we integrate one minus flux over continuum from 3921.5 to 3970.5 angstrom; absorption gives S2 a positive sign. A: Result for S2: 5.0 angstrom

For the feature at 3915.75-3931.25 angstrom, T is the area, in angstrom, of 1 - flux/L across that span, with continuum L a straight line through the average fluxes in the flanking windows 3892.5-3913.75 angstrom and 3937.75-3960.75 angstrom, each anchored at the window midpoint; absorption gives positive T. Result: 0.4 angstrom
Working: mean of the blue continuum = 17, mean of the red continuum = 17.3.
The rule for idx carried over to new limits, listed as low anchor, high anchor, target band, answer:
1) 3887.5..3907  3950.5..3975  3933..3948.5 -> 1.64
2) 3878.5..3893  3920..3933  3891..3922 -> -2.24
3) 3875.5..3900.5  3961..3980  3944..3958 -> -3.87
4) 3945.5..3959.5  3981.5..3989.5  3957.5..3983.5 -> 5.02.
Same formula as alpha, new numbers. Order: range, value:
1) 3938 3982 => 15.6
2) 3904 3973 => 15.4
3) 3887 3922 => 16.4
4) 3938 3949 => 16.6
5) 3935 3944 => 12.9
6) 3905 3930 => 17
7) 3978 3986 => 17.7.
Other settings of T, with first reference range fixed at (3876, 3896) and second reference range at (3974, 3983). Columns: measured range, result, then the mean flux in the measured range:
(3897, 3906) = -0.56 angstrom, 17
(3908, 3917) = -0.93 angstrom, 17.7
